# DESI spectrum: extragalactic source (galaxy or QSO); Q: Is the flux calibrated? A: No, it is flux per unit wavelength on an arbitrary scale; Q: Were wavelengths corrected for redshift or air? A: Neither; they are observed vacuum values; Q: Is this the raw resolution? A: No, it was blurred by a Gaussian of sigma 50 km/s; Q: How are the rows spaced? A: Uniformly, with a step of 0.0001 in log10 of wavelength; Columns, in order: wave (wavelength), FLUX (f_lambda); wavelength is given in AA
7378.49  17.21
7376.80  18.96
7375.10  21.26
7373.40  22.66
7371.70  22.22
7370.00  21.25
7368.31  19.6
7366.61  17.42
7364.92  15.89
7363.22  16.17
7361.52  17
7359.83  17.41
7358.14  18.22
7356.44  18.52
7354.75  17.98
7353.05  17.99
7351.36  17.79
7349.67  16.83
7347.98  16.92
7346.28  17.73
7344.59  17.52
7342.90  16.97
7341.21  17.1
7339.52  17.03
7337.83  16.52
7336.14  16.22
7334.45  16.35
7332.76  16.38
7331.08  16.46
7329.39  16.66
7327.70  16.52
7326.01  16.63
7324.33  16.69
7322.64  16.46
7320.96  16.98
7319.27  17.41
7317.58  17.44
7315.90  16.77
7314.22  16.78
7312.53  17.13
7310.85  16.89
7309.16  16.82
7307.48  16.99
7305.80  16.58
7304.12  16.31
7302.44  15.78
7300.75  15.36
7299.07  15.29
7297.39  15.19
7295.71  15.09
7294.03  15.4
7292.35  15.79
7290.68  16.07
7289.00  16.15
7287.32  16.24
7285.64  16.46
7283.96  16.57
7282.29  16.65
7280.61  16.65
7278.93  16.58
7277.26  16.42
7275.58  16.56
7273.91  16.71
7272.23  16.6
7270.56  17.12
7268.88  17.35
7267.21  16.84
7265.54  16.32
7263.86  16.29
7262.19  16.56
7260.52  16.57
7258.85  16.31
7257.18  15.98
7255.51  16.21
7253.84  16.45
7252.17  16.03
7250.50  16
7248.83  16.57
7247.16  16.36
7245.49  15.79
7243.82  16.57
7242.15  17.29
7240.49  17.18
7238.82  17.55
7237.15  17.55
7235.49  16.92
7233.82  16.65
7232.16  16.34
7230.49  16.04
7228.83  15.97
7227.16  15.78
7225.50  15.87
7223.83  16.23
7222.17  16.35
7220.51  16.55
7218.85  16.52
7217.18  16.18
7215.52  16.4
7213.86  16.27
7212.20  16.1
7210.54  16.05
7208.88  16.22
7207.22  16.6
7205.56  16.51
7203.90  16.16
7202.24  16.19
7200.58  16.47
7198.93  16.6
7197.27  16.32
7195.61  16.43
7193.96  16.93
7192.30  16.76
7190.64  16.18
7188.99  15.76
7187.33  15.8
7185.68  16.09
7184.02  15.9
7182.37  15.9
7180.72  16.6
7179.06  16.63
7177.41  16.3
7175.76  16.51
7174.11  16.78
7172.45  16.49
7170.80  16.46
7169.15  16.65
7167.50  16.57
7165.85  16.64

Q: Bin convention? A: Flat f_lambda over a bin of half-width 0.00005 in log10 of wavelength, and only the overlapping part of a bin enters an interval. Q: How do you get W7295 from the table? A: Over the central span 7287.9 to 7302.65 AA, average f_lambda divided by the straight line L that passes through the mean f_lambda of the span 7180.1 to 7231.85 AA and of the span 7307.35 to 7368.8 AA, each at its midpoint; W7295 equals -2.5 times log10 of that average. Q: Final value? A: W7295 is 0.083 mag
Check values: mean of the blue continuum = 16.2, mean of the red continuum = 17.1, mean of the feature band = 15.6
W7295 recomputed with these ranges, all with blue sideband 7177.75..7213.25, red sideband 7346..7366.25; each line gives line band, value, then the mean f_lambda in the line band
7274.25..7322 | 0.04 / 16.4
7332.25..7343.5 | 0.04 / 16.7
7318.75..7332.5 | 0.03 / 16.7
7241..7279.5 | 0.01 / 16.5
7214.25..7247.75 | 0.00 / 16.5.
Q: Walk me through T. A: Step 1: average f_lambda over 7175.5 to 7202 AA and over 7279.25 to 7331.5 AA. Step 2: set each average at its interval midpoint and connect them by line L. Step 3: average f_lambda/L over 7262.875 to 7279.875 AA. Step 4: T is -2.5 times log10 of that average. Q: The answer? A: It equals -0.02 mag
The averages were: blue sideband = 16.3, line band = 16.7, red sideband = 16.4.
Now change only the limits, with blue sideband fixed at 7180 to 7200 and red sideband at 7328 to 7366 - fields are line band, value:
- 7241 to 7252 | 0.009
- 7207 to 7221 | 0.007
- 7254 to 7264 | 0.019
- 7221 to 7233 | 0.024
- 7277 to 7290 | 0.019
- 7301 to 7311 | 0.027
